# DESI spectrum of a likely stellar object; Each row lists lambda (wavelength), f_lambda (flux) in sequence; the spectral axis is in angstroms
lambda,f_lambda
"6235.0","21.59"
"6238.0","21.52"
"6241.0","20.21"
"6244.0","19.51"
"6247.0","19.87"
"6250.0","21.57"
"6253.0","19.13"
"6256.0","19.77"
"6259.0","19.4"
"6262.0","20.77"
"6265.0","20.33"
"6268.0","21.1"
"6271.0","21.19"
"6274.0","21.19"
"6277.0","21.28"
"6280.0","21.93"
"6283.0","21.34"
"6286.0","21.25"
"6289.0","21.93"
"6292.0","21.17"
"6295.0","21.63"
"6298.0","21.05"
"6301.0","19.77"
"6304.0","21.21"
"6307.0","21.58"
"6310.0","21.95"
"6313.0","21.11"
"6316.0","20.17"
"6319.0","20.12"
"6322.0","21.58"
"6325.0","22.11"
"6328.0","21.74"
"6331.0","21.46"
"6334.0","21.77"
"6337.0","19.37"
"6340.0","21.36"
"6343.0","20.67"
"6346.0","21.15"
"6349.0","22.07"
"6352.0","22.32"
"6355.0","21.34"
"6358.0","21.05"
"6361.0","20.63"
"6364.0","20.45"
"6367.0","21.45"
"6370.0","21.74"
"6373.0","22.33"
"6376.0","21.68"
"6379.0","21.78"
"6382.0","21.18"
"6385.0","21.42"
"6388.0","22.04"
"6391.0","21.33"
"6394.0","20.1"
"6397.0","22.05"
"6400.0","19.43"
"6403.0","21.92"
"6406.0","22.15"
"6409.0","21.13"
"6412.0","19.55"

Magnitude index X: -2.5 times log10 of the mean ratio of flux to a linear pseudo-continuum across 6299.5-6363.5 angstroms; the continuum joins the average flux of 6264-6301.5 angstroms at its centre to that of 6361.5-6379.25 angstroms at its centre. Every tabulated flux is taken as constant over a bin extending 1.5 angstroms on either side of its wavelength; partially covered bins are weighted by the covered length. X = 0.01 mag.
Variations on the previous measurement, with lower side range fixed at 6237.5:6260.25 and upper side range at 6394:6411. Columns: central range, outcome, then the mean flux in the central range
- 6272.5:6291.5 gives -0.06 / 21.5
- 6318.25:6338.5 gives -0.03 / 21.2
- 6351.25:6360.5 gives -0.03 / 21.4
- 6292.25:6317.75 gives -0.03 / 21.1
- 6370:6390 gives -0.04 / 21.7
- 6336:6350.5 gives -0.01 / 21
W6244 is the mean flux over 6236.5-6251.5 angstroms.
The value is 20.5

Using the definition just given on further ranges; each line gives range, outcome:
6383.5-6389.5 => 21.7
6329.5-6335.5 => 21.6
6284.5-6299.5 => 21.4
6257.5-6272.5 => 20.6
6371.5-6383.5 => 21.7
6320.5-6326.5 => 21.8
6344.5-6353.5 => 21.8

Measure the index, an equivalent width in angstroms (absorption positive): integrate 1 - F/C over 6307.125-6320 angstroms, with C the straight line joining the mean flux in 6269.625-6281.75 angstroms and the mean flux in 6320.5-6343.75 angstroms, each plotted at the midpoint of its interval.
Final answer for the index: 0.2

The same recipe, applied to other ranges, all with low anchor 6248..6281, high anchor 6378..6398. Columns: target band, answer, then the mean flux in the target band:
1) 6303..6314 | -0.3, 21.5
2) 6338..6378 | -0.3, 21.4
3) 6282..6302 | -0.4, 21.2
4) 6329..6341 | 0.0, 21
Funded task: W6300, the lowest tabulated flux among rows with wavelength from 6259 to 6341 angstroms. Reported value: 19.37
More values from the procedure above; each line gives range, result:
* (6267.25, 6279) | 21.1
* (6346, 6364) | 20.45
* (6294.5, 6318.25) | 19.77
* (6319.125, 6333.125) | 21.46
